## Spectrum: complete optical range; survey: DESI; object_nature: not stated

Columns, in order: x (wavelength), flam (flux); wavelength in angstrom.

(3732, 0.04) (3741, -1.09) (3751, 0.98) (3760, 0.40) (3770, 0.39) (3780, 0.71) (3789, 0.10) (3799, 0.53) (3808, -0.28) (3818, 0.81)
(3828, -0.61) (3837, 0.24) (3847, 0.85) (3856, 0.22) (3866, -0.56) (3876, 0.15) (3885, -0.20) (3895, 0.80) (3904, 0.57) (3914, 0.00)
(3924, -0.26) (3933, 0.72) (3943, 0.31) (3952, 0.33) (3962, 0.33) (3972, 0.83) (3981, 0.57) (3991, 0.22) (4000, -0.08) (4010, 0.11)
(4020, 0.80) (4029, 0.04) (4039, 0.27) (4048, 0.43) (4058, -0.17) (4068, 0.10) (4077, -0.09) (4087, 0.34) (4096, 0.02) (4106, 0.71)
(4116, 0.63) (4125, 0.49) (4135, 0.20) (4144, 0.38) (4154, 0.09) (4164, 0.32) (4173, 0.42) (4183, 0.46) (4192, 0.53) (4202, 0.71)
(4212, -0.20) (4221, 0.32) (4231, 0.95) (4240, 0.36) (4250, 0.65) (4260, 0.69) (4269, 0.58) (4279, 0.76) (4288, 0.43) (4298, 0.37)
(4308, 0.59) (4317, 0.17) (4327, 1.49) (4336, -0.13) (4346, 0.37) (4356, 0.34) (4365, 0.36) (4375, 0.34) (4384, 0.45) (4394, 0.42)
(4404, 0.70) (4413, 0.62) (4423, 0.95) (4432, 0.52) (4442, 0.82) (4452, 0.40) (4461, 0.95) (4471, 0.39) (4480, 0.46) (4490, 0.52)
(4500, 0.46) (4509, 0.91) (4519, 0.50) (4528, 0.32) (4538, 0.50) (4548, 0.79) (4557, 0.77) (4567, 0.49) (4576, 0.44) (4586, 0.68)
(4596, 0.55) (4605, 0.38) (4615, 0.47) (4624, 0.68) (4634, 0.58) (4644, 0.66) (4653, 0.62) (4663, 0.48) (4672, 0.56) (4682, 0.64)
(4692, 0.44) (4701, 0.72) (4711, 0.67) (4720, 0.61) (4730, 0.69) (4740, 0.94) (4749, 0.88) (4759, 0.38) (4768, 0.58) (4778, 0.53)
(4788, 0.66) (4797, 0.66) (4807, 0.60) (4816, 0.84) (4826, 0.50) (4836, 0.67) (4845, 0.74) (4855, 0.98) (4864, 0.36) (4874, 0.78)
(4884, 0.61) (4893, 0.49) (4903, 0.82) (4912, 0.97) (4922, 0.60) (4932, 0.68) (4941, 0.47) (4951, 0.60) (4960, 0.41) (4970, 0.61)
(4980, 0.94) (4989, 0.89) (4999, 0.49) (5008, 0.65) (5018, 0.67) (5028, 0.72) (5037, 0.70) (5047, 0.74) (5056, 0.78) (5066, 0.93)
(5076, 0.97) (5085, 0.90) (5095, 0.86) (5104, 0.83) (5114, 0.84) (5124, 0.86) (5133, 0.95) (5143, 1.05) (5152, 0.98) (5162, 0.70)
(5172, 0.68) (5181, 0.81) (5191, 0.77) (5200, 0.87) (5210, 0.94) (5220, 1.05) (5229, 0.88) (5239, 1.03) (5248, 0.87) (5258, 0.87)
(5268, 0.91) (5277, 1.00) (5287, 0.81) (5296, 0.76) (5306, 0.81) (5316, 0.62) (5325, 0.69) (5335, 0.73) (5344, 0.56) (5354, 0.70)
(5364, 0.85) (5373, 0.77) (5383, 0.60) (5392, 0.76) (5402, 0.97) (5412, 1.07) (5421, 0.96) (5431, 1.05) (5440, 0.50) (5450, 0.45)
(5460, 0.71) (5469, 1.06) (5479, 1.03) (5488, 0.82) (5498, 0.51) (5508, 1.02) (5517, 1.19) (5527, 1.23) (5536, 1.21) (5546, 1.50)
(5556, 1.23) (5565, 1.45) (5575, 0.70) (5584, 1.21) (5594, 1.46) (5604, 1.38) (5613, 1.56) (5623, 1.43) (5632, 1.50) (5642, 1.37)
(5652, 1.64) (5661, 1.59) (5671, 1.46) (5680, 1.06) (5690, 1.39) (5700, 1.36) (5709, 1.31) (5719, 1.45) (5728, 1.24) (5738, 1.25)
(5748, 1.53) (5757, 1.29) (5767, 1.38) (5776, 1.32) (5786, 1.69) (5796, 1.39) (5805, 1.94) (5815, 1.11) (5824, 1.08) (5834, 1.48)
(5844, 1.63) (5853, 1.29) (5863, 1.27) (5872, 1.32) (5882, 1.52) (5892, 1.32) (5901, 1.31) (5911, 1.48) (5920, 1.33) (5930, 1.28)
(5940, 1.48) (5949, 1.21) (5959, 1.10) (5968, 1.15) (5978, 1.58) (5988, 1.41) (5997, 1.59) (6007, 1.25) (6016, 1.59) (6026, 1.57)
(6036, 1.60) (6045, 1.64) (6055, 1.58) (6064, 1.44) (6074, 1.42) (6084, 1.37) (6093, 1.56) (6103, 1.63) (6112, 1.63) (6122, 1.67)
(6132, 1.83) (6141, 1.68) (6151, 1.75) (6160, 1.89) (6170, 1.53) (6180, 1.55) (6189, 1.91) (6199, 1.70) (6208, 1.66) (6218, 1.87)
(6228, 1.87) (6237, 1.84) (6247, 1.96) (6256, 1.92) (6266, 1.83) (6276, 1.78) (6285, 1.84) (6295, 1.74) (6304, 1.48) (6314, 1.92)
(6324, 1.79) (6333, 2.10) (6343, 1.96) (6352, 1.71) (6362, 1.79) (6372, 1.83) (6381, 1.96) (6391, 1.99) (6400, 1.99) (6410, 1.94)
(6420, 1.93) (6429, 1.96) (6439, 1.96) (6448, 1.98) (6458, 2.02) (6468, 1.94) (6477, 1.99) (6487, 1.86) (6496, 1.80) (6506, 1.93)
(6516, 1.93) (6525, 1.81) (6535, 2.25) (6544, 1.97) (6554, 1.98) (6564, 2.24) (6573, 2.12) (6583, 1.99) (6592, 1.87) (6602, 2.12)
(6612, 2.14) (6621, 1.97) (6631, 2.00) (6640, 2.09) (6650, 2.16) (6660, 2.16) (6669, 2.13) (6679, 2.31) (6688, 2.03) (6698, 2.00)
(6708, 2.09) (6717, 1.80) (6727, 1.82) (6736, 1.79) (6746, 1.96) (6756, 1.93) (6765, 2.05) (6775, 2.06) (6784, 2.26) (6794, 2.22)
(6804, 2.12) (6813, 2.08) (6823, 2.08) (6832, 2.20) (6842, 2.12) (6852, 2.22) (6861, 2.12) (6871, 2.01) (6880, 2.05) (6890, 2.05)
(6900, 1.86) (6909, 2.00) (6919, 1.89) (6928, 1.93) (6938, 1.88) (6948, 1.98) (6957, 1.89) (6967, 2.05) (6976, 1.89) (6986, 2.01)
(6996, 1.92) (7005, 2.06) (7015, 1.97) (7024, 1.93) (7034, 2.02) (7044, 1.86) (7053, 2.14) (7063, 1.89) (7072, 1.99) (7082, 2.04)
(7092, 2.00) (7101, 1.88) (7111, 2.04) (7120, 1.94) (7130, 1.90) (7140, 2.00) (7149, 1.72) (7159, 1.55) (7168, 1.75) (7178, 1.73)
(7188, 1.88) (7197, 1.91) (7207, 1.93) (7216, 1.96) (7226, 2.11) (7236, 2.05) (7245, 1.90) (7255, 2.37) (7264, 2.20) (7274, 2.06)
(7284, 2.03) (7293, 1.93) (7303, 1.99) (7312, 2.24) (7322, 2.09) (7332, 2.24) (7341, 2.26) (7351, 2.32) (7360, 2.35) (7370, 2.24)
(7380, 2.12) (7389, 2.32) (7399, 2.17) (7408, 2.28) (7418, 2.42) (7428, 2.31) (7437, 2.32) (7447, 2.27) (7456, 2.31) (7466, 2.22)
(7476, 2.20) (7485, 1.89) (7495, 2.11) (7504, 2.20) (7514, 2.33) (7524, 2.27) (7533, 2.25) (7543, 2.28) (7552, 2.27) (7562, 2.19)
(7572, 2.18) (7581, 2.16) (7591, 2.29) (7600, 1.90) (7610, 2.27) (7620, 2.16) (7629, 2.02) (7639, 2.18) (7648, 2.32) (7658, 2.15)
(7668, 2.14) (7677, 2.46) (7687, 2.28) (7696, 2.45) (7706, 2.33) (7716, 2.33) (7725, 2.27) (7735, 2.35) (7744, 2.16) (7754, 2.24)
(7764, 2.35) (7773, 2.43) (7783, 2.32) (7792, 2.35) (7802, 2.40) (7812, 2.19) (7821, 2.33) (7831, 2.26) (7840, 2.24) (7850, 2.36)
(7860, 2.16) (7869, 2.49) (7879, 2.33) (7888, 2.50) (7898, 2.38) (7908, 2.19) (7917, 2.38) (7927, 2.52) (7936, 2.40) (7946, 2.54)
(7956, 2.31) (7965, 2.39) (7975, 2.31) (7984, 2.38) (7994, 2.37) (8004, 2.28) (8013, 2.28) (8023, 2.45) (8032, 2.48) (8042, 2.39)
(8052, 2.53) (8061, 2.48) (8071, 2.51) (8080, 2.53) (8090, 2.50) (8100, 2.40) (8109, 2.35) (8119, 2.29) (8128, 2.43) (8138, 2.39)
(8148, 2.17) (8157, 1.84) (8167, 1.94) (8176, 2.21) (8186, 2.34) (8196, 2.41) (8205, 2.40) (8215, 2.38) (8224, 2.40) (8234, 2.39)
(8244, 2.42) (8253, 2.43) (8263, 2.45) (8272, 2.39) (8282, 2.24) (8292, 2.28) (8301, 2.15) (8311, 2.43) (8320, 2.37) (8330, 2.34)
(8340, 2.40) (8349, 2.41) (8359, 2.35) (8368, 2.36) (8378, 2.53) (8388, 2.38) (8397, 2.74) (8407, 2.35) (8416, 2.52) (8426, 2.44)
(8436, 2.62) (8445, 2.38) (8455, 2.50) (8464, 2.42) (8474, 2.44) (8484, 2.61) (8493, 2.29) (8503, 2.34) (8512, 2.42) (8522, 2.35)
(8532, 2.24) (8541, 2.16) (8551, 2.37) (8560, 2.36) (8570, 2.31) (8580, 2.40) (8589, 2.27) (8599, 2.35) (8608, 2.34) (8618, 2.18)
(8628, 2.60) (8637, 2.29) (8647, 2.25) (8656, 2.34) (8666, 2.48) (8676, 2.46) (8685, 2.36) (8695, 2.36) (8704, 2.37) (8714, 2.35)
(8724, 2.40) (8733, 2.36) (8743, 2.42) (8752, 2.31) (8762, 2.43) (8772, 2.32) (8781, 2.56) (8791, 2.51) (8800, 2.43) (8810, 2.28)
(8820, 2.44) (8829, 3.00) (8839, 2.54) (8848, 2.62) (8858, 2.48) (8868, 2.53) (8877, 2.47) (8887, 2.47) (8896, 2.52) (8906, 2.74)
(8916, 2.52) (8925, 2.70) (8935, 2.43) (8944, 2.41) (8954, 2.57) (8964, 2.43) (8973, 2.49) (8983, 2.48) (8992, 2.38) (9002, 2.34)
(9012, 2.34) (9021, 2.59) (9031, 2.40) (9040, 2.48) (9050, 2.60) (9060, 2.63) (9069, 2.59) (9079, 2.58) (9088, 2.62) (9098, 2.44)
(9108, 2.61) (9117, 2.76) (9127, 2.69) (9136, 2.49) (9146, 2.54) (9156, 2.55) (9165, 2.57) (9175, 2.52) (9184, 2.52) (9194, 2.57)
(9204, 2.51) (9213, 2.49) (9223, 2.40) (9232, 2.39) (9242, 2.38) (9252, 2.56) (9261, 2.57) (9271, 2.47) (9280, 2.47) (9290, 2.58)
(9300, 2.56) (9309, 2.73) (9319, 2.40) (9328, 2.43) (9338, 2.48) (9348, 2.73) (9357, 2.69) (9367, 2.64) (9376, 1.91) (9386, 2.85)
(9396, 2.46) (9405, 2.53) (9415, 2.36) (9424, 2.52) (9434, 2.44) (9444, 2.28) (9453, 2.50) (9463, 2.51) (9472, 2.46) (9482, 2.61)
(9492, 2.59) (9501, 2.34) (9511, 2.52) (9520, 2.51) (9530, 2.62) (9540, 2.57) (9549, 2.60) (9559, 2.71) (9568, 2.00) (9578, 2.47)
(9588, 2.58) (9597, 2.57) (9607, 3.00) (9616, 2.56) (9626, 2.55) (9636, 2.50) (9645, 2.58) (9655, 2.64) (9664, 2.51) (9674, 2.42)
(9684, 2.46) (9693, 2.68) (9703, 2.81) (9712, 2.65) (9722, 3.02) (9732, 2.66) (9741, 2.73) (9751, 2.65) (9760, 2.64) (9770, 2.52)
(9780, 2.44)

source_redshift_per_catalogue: 0.38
